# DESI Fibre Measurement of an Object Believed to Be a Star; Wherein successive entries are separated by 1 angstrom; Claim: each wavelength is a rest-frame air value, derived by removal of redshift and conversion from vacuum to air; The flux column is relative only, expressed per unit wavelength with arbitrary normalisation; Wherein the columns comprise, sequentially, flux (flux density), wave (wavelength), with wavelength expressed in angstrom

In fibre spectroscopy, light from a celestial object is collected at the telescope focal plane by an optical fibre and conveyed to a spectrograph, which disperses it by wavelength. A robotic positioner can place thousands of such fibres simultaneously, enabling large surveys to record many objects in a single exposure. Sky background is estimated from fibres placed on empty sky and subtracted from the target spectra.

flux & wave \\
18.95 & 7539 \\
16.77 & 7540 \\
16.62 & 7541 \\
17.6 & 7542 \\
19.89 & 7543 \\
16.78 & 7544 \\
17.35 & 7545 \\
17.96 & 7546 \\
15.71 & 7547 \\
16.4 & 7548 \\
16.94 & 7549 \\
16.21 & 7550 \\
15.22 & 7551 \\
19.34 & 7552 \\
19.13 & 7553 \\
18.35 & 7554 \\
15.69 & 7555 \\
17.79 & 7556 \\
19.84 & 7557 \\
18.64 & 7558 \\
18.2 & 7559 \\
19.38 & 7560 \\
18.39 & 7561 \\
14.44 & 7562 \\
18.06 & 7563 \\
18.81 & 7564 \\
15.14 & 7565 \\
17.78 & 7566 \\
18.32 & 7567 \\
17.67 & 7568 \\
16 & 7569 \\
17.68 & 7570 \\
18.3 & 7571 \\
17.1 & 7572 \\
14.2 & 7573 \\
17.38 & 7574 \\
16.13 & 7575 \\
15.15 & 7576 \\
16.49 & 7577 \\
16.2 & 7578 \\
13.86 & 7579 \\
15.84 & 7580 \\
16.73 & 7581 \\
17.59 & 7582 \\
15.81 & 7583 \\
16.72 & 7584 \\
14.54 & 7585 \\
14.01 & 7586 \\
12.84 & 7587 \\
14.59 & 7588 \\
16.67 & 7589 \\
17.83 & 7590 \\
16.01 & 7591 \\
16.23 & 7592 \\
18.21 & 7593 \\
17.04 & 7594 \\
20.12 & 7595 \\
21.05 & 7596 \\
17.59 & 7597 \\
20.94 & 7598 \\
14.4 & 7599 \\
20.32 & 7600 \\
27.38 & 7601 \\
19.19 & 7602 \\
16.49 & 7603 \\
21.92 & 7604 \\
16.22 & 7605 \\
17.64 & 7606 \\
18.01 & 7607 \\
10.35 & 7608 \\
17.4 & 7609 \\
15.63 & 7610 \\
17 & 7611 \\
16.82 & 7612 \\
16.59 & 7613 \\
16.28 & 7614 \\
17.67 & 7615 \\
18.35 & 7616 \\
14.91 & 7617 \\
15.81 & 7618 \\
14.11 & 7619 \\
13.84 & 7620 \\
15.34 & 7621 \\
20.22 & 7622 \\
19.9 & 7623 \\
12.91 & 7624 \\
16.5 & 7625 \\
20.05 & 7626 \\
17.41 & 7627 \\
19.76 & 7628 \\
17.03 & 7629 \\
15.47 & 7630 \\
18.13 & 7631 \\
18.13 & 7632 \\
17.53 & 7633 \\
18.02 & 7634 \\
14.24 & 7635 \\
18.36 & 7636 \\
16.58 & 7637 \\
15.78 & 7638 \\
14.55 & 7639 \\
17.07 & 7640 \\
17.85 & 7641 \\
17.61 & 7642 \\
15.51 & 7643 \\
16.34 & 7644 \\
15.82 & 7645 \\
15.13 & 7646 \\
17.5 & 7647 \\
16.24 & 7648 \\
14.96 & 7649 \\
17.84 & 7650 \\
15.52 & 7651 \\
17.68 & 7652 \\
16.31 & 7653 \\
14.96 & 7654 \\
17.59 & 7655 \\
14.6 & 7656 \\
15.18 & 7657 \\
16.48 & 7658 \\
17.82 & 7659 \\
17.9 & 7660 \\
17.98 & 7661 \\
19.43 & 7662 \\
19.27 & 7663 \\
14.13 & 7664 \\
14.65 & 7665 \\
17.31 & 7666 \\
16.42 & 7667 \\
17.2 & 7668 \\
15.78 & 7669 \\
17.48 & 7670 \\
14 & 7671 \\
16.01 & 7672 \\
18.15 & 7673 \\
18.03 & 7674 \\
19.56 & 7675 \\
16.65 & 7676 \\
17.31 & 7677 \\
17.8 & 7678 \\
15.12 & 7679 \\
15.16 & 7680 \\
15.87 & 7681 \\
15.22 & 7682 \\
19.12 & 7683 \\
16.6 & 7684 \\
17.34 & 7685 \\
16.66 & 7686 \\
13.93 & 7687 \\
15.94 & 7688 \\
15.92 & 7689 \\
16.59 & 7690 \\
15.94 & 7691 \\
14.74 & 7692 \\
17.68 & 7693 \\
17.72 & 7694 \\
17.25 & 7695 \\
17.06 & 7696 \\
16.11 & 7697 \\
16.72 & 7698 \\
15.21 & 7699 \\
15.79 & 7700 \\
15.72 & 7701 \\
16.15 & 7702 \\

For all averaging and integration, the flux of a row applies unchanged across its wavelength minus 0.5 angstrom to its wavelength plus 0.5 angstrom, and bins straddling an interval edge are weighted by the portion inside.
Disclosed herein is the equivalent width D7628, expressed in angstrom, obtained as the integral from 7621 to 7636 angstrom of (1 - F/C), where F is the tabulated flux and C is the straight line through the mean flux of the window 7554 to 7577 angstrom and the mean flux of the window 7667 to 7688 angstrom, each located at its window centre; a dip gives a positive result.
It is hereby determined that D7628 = -0.5 angstrom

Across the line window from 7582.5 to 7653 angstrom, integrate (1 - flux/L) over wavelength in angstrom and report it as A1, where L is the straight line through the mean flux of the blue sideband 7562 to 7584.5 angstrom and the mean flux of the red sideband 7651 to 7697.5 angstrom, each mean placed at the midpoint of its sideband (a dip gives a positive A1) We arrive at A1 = -1.4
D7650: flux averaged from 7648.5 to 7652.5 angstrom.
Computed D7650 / 16.5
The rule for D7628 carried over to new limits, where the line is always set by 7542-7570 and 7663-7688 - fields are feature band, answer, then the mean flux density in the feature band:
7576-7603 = 0.1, 17.2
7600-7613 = -0.6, 17.9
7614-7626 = 0.4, 16.5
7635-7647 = 0.3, 16.4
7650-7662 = 0.0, 16.7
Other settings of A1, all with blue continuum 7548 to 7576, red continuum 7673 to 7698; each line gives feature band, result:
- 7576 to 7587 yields 1.0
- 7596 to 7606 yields -1.3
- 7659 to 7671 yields -0.1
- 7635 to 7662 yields 0.6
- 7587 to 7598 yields -0.2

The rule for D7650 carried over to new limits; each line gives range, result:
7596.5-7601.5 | 20.1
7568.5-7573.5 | 16.7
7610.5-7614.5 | 16.7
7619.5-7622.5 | 16.5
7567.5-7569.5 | 16.8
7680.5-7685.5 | 16.8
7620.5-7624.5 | 17.1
